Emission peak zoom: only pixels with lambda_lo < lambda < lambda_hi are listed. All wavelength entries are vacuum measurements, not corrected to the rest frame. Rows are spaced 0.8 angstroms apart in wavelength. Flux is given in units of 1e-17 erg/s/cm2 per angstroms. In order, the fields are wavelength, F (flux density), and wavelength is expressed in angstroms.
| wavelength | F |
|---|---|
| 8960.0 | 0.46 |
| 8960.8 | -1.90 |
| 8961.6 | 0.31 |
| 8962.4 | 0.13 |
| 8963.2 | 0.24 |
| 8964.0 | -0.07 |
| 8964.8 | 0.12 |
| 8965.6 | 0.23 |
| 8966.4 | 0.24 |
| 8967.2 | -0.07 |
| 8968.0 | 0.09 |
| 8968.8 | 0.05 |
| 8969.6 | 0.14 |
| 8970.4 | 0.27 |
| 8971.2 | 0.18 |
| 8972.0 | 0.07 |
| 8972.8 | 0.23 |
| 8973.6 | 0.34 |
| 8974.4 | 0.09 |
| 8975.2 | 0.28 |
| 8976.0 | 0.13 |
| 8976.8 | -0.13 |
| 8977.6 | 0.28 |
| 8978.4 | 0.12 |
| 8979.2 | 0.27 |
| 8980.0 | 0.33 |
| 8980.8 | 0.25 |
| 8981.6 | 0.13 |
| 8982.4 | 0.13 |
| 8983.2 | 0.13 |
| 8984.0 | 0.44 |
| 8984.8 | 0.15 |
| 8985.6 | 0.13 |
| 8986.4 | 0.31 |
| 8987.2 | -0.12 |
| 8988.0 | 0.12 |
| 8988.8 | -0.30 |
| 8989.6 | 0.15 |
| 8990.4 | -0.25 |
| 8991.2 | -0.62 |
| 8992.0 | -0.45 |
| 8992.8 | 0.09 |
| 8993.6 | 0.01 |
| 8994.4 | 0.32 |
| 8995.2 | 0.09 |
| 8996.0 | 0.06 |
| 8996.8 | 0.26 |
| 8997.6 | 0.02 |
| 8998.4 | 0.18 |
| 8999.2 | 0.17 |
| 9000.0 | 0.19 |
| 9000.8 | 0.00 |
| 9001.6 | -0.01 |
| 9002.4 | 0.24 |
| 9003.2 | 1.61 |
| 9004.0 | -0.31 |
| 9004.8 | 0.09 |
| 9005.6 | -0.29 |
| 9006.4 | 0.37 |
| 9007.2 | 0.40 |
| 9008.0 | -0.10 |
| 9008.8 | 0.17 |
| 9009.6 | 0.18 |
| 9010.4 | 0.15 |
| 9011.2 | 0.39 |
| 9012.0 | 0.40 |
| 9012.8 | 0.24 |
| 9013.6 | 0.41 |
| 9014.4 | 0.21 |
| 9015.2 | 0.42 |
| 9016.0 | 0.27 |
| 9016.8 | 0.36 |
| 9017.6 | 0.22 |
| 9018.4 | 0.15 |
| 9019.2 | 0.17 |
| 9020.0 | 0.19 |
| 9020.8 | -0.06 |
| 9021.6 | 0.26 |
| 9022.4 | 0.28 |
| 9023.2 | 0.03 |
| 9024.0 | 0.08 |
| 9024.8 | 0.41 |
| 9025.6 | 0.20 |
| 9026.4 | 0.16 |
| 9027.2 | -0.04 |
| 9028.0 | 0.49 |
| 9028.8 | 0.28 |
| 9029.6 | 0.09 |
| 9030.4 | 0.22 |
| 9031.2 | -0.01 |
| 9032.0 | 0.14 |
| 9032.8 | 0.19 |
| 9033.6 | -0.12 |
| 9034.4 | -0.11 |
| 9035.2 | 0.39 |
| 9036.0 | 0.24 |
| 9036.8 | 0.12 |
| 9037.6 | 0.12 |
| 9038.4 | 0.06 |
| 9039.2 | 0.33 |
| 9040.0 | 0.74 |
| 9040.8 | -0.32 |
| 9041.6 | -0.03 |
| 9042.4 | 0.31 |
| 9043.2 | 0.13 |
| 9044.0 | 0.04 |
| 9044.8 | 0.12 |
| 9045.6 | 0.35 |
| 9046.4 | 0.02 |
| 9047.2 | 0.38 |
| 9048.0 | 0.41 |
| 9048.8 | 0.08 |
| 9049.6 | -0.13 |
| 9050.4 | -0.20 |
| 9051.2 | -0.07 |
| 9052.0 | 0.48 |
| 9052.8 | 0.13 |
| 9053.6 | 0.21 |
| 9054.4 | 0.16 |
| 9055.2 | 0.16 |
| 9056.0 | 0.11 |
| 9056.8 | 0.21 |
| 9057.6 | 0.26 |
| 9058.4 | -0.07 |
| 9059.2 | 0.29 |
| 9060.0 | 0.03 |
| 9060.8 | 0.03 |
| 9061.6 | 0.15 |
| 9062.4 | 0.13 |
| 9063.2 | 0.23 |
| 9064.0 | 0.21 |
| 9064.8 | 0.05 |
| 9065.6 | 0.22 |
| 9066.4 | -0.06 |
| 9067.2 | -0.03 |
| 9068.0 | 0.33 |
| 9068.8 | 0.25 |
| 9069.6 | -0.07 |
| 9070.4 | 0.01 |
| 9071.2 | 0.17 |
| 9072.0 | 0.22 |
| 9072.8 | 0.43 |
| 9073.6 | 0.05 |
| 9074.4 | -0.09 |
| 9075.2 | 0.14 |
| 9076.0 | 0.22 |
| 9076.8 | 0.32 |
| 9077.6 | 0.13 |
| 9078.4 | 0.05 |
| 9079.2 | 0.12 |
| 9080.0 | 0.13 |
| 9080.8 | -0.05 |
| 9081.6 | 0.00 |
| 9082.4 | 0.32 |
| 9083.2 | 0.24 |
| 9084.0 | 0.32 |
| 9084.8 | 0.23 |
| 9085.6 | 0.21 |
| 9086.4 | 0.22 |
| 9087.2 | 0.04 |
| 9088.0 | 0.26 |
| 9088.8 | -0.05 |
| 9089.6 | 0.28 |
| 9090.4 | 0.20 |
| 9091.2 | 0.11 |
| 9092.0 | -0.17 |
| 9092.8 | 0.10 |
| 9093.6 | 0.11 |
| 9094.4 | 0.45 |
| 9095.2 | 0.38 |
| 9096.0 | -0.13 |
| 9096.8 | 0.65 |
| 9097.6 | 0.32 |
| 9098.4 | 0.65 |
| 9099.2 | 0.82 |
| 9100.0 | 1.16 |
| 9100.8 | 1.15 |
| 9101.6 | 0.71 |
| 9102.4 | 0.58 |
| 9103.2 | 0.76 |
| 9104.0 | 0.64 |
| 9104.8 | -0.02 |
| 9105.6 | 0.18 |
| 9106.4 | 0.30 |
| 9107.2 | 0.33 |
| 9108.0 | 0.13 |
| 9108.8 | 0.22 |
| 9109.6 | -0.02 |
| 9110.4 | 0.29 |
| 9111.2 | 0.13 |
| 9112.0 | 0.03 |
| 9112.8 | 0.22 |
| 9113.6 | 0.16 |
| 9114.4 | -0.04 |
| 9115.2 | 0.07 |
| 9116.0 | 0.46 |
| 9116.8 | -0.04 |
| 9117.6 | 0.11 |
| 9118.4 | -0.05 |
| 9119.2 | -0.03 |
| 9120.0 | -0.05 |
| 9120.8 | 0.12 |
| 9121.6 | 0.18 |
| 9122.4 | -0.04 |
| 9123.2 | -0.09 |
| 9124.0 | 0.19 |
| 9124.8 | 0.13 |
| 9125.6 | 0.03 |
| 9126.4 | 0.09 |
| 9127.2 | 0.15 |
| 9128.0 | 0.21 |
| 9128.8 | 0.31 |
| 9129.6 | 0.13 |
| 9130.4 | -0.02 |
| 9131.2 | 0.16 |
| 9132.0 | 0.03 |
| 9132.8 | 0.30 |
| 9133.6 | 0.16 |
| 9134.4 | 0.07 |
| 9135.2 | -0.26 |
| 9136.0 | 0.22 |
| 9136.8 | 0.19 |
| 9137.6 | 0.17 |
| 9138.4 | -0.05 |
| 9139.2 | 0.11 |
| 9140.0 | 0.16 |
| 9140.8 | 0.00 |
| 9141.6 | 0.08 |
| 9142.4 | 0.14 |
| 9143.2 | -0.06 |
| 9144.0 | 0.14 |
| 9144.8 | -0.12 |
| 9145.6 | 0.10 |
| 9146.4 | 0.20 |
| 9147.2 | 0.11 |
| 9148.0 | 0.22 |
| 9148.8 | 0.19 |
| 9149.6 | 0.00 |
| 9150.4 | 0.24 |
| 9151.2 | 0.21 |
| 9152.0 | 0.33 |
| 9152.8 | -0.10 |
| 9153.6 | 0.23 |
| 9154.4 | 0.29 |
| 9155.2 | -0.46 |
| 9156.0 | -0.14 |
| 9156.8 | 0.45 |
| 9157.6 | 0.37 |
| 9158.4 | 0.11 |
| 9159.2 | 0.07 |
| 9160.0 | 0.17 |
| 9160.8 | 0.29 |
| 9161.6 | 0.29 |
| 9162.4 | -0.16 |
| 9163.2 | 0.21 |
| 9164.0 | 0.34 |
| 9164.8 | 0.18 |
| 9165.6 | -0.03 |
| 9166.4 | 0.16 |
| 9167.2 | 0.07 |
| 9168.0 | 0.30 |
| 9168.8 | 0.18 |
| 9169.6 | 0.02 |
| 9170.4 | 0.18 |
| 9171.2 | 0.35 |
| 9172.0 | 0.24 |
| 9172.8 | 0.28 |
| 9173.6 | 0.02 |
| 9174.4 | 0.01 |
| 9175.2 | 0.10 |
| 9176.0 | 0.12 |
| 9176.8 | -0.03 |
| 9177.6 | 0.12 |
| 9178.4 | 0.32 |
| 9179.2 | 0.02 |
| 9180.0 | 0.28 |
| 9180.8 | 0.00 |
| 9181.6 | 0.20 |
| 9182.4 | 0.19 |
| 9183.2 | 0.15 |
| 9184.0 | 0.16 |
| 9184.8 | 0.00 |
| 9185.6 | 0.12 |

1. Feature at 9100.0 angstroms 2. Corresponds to [O III]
